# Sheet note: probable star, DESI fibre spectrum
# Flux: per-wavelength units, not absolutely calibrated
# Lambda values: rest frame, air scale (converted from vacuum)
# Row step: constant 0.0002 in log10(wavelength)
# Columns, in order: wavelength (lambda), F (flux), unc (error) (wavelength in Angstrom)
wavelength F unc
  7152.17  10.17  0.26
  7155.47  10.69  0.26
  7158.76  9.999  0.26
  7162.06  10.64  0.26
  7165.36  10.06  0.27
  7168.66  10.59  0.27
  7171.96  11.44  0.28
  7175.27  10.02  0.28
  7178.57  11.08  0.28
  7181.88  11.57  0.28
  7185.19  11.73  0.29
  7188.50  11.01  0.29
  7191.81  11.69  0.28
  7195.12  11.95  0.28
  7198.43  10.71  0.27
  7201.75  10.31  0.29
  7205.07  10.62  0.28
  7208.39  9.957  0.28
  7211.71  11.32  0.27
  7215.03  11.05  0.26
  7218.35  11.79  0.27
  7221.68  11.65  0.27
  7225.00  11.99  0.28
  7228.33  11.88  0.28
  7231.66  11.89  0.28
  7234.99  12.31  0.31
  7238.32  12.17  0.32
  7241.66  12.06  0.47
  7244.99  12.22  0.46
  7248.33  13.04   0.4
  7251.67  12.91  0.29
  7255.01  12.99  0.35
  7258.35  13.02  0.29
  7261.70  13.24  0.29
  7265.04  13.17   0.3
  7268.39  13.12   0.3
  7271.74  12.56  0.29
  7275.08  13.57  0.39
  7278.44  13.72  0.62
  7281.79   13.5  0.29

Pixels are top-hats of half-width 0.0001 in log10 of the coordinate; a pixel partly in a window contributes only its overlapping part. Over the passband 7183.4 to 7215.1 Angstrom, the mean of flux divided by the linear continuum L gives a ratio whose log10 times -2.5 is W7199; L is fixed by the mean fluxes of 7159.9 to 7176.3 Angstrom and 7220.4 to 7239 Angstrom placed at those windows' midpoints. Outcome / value 0.02 mag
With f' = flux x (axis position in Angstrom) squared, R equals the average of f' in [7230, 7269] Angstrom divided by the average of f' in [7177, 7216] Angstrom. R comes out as 1.16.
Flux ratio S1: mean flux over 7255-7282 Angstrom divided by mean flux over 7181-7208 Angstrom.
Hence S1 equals 1.2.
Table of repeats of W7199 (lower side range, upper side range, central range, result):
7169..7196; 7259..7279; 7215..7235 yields 0.035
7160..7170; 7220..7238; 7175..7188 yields -0.039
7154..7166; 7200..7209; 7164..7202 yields -0.071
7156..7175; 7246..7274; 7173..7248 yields 0.024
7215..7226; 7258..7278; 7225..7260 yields -0.005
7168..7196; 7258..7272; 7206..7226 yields 0.069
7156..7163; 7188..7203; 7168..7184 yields -0.026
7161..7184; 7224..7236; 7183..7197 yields -0.041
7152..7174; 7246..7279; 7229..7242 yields 0.027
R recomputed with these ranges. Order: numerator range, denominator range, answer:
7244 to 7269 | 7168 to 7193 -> 1.19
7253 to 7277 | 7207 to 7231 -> 1.16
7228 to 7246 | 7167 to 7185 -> 1.12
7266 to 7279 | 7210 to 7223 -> 1.17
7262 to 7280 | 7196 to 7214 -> 1.26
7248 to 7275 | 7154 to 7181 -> 1.26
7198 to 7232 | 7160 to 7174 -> 1.07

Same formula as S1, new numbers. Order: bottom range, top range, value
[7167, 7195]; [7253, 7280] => 1.18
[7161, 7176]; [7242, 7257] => 1.20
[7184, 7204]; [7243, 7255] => 1.14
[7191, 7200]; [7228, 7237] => 1.05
